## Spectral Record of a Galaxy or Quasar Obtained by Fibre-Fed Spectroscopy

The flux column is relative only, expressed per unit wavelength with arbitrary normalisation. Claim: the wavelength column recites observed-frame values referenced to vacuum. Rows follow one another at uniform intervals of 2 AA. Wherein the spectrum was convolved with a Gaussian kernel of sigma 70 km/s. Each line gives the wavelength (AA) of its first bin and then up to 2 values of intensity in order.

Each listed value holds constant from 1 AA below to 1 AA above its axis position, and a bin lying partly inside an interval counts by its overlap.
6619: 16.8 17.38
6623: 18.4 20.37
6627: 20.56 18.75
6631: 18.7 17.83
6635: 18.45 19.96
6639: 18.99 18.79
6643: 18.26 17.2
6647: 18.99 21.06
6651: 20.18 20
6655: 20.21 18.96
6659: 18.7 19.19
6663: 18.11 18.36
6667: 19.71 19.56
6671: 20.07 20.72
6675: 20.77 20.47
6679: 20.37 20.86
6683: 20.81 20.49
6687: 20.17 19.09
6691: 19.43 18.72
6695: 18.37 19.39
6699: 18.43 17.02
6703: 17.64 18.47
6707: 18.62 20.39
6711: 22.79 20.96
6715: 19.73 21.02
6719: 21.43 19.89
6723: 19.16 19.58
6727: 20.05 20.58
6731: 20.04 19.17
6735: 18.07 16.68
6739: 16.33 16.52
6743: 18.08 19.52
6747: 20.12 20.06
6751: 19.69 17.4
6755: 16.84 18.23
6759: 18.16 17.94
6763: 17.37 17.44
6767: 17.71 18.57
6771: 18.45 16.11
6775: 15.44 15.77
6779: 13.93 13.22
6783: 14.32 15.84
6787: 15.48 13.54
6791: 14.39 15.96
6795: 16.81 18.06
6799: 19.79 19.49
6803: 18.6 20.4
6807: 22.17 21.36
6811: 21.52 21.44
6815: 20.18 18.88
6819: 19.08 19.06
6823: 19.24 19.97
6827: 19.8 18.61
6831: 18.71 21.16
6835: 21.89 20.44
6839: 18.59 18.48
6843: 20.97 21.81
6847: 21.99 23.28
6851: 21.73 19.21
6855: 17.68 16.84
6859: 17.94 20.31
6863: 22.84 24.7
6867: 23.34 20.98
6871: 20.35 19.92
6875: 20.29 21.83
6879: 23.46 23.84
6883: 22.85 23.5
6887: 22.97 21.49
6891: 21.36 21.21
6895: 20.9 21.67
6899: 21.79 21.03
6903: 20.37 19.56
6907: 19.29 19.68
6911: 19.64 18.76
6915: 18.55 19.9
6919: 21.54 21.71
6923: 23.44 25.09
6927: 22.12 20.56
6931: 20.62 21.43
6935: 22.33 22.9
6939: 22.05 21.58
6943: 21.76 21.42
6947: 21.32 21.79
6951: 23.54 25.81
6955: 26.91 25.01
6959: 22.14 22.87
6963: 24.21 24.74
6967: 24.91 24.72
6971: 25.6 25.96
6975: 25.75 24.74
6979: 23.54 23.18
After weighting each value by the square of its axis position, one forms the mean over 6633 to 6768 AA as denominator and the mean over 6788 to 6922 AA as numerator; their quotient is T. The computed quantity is 1.11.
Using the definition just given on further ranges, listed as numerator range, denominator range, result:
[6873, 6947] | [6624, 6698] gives 1.18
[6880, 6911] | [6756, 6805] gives 1.32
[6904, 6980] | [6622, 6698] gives 1.26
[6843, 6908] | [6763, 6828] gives 1.22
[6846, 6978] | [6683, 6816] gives 1.25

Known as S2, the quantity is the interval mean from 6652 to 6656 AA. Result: 20.1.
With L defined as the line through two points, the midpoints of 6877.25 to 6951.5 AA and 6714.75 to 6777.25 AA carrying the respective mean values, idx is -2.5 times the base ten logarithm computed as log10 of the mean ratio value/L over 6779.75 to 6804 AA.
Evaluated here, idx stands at 0.19 mag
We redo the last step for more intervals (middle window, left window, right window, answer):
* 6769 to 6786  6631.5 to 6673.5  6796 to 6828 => 0.26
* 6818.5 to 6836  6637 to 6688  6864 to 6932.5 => 0.06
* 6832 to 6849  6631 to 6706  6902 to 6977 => 0.02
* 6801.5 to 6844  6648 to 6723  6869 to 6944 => 0.04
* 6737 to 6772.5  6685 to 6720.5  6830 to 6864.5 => 0.10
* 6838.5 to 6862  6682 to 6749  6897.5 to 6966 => 0.05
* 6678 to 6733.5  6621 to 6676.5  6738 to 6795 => -0.09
